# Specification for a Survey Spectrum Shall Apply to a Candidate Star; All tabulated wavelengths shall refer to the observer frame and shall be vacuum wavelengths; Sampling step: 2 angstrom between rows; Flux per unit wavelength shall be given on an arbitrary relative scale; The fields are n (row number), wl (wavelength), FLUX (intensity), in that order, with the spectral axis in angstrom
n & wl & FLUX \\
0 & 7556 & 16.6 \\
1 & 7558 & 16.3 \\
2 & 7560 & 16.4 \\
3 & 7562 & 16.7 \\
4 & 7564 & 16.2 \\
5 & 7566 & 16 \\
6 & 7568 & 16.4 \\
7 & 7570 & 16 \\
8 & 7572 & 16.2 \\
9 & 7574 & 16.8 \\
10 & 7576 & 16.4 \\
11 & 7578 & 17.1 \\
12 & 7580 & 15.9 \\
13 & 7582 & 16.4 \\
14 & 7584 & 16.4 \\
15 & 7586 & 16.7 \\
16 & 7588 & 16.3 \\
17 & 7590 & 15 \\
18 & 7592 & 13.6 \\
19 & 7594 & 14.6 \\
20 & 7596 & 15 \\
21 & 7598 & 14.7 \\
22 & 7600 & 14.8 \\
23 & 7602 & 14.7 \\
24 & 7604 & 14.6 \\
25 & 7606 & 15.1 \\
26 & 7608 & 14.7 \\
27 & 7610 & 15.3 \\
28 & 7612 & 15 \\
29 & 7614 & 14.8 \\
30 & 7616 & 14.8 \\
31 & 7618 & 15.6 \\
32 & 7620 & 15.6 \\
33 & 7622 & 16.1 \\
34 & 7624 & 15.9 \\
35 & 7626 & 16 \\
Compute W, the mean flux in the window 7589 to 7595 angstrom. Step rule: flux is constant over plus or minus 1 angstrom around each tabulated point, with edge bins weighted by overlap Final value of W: 14.4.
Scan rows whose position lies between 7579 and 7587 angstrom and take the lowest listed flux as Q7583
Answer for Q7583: 15.9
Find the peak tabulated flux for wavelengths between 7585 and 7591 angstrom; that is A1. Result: 16.7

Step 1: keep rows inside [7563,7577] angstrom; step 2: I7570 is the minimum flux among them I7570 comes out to 16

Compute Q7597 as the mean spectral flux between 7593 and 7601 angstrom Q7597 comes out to 14.8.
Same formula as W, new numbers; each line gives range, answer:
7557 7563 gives 16.5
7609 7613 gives 15.2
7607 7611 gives 15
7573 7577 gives 16.6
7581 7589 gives 16.4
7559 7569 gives 16.3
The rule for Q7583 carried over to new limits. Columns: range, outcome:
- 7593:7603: 14.6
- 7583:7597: 13.6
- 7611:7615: 14.8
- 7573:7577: 16.4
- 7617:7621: 15.6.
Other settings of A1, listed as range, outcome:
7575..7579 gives 17.1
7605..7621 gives 15.6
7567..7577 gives 16.8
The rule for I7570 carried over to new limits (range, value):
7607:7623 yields 14.7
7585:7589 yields 16.3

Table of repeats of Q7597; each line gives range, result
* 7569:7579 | 16.5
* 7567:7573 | 16.2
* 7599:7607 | 14.8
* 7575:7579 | 16.8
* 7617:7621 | 15.6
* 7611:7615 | 14.9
